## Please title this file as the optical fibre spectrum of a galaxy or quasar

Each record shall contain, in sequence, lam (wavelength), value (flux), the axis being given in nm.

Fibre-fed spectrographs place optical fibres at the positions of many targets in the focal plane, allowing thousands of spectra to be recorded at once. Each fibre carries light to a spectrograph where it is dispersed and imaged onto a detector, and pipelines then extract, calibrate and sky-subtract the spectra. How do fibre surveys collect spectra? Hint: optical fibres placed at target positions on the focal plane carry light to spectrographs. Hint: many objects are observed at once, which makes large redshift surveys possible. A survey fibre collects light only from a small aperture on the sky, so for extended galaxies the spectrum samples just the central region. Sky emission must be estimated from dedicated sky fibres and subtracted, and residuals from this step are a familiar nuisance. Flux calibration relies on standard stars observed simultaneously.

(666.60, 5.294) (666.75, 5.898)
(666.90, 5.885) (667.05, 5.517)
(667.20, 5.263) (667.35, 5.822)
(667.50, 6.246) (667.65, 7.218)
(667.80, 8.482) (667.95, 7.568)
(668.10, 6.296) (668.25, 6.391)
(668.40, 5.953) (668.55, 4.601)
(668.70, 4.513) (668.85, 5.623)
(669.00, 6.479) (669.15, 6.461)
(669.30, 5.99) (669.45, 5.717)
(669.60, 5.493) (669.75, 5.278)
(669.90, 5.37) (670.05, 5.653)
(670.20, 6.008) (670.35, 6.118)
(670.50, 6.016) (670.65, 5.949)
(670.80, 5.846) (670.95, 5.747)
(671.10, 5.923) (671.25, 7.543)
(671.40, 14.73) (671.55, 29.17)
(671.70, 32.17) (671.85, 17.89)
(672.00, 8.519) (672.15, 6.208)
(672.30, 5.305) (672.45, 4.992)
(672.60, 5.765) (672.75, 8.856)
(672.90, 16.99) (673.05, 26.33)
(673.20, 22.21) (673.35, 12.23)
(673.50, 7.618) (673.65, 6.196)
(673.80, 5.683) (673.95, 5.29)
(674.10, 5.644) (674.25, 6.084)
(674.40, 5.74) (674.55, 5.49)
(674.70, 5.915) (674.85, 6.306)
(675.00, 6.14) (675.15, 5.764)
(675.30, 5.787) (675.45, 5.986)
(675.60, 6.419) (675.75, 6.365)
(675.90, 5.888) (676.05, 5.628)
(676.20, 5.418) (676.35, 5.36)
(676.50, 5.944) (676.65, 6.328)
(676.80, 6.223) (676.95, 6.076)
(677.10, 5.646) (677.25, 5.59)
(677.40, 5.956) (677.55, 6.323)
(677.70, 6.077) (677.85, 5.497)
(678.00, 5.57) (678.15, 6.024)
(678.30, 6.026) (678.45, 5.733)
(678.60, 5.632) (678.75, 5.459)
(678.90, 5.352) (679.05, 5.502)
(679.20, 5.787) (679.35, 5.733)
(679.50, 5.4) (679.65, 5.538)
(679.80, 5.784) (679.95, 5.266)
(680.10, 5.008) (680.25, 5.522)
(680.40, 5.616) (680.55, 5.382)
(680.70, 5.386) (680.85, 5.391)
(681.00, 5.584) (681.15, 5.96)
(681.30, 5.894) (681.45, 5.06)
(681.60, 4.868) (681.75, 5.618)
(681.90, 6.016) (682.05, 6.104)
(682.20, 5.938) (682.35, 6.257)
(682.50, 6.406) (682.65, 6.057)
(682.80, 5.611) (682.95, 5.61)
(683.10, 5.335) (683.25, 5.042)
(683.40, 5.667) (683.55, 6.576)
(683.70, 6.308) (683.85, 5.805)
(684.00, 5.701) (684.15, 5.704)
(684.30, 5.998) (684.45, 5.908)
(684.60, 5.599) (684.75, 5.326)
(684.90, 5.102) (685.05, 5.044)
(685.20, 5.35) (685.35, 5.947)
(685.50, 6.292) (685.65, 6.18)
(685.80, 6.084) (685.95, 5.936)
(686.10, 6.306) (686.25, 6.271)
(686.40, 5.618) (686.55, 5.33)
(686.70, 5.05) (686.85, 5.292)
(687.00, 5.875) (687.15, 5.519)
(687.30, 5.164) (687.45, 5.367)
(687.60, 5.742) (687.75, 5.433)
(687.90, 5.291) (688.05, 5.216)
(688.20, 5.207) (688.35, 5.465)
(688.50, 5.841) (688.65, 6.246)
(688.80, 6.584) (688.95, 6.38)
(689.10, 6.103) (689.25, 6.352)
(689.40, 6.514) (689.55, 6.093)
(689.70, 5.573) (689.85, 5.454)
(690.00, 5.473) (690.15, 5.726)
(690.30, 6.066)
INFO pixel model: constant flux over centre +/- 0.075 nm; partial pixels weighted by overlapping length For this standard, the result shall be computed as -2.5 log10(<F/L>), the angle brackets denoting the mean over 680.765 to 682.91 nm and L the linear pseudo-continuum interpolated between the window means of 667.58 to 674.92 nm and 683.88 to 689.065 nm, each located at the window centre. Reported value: 0.14 mag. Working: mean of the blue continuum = 8.65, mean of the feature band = 5.76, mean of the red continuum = 5.69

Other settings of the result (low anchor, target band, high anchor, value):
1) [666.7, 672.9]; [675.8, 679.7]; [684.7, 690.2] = 0.20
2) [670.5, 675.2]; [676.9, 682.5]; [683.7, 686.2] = 0.32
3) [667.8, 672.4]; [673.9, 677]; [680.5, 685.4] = 0.22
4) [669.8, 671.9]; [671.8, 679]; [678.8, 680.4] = 0.12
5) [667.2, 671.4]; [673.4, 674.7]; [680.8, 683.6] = -0.01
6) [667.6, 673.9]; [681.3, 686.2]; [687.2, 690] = 0.15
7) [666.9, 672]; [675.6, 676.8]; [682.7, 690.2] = 0.21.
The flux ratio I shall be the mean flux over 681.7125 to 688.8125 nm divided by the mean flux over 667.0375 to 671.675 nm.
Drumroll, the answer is 0.78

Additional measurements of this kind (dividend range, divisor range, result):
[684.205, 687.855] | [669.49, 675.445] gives 0.62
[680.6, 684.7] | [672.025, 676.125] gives 0.72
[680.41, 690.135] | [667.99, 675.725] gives 0.68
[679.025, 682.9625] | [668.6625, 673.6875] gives 0.58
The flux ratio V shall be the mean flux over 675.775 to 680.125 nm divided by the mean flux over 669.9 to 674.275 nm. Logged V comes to 0.6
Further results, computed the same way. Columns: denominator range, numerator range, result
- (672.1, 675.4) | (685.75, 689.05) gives 0.67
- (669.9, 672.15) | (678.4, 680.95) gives 0.51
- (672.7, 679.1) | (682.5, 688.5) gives 0.78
